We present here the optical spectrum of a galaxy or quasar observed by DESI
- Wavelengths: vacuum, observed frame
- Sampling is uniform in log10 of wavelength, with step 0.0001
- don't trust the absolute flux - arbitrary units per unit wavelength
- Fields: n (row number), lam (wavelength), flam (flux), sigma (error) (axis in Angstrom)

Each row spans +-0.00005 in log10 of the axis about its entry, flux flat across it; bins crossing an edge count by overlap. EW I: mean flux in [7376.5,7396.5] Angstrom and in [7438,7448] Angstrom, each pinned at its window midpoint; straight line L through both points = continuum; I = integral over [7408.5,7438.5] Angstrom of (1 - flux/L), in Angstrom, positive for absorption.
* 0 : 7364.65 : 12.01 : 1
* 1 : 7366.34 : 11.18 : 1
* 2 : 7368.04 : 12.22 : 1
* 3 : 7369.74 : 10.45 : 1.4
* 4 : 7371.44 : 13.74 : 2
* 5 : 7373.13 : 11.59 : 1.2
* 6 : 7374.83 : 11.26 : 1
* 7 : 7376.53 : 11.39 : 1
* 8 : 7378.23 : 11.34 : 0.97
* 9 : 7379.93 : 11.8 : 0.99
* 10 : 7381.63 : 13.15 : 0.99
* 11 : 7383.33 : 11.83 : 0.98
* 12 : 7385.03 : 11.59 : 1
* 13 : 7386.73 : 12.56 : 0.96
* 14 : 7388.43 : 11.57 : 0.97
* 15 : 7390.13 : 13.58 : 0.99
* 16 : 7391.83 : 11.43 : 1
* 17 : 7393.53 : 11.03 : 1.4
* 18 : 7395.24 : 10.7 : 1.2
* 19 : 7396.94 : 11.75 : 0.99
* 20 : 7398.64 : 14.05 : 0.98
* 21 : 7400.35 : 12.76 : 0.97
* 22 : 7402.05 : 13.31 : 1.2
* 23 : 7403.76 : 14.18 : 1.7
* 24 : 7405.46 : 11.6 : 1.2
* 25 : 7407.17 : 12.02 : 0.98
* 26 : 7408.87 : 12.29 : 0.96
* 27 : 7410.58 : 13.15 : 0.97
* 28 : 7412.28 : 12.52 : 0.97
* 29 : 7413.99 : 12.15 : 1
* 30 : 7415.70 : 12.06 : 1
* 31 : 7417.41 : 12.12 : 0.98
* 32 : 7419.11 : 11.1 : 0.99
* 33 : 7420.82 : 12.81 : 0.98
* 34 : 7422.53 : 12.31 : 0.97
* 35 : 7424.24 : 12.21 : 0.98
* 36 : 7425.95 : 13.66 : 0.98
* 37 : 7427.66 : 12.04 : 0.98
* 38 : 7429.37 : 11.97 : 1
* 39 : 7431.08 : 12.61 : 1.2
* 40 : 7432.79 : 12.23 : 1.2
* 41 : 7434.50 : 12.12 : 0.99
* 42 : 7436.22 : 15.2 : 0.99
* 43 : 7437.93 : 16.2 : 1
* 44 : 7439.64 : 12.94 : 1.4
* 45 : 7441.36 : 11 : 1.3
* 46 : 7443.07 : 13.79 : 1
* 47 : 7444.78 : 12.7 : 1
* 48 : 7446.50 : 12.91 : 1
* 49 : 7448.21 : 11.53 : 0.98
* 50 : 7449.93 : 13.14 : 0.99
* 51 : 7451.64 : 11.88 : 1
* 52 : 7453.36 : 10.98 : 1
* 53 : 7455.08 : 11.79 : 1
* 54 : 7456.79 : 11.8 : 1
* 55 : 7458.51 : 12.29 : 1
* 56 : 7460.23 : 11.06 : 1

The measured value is -0.4 Angstrom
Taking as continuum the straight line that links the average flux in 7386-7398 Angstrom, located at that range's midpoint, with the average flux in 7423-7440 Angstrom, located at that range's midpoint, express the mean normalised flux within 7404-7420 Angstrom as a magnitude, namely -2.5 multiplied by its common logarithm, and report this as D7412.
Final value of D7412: 0.02 mag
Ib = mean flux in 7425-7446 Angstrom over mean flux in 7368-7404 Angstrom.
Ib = 1.1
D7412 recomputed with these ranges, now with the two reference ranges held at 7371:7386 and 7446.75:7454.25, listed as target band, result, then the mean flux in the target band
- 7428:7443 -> -0.09 mag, 13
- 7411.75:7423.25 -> -0.02 mag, 12.1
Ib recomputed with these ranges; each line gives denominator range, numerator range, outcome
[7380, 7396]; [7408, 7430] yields 1.03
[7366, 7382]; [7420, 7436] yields 1.06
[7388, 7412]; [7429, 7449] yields 1.04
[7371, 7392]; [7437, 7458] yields 1.04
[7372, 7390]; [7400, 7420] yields 1.04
